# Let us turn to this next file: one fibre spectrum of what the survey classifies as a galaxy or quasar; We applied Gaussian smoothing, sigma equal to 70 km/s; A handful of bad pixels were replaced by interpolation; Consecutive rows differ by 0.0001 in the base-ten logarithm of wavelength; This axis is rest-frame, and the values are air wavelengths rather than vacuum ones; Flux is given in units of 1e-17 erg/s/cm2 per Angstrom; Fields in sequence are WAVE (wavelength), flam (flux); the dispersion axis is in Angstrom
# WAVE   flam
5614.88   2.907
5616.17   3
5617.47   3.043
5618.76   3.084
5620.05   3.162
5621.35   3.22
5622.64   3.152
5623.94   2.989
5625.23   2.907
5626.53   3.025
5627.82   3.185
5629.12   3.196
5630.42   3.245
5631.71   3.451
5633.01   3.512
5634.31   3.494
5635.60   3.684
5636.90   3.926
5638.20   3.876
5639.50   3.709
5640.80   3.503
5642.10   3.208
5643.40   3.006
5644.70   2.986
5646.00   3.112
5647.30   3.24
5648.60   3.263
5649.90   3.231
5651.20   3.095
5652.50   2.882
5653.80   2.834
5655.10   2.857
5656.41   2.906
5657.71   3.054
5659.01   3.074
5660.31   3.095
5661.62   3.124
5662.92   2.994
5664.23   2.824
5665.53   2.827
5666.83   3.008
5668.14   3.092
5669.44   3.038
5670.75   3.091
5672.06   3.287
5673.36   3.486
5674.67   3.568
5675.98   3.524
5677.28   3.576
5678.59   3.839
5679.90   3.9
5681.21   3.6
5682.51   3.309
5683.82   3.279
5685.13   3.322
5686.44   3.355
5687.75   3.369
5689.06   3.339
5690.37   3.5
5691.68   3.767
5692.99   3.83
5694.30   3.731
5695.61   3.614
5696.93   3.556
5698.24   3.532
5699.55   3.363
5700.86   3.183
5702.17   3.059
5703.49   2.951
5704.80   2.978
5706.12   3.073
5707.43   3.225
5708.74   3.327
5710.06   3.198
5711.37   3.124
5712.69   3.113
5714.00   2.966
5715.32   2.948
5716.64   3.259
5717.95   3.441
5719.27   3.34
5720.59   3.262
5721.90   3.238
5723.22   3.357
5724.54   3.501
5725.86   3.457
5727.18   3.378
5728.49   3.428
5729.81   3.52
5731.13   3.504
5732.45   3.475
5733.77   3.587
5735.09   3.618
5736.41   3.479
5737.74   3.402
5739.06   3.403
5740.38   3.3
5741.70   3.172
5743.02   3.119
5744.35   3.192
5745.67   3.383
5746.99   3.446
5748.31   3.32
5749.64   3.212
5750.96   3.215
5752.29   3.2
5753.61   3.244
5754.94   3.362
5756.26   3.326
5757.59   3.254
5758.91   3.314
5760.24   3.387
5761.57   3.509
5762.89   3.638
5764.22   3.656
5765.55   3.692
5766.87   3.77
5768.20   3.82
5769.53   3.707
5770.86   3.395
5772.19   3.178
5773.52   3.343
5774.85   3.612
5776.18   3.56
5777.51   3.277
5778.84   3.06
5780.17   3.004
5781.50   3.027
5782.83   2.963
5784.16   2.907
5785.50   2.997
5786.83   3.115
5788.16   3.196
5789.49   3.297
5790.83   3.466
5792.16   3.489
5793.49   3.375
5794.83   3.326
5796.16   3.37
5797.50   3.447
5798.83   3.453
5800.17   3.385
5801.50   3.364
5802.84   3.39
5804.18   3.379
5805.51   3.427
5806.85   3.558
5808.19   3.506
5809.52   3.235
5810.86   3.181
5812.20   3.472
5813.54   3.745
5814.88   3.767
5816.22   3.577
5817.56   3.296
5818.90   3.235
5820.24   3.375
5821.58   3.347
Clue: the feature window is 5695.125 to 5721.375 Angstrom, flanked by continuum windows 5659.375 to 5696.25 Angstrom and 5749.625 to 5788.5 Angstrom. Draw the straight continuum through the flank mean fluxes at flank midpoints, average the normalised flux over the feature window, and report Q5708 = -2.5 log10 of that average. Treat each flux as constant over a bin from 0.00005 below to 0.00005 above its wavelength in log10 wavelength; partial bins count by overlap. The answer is 0.04 mag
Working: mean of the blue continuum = 3.37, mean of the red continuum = 3.33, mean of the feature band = 3.22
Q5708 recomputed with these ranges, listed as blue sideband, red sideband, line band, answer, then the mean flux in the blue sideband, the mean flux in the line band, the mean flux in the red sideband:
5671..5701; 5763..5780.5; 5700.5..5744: 0.07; 3.51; 3.28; 3.48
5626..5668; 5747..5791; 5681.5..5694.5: -0.07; 3.2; 3.48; 3.33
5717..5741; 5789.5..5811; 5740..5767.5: 0.02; 3.43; 3.37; 3.4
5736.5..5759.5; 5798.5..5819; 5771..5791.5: 0.06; 3.29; 3.21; 3.44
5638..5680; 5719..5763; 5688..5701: -0.09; 3.2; 3.55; 3.37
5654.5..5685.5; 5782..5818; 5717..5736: -0.05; 3.24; 3.44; 3.36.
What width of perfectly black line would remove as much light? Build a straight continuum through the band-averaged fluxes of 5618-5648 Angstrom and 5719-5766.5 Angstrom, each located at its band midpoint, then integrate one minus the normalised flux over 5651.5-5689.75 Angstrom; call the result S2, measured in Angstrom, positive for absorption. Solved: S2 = 1.2 Angstrom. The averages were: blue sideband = 3.3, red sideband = 3.39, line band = 3.22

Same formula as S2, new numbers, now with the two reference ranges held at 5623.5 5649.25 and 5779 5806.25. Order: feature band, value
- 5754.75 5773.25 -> -1.3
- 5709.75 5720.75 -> 0.4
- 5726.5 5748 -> -0.7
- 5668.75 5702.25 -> -1.6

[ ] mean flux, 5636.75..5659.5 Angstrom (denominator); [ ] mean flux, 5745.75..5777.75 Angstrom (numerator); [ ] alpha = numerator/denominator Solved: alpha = 1.1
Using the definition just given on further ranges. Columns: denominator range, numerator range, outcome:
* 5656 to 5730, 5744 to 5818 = 1.02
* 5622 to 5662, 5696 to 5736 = 1.03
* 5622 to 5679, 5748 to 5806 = 1.04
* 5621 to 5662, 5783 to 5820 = 1.04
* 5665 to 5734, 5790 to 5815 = 1.02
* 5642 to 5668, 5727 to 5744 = 1.13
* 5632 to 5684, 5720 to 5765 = 1.03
